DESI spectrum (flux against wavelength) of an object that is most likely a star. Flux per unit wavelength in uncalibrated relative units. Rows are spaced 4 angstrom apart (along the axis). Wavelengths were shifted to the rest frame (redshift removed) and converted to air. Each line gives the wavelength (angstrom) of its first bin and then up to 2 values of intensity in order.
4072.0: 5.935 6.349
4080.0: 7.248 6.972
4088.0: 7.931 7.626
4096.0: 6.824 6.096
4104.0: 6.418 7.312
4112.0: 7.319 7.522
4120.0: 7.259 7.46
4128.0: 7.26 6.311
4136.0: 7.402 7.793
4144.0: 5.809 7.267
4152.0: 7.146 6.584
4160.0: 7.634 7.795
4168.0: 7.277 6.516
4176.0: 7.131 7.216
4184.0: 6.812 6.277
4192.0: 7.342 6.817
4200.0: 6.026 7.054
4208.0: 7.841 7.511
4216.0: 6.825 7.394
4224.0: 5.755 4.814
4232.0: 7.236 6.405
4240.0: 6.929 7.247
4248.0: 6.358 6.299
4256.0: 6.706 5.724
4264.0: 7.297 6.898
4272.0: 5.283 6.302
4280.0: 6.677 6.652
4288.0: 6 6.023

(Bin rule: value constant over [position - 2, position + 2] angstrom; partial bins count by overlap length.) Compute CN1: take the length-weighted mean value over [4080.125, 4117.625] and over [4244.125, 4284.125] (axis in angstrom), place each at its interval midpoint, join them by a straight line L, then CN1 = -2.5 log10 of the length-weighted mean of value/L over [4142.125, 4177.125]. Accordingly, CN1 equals -0.02 mag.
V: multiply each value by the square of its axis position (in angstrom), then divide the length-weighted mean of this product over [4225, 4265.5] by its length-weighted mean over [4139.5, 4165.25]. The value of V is 0.95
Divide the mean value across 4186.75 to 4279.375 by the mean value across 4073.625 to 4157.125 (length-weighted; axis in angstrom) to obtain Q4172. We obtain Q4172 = 0.94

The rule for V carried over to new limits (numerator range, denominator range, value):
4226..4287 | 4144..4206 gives 0.96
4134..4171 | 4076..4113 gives 1.05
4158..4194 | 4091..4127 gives 1.04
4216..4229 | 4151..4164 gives 0.89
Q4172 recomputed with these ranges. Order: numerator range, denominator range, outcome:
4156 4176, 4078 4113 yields 1.02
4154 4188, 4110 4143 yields 0.98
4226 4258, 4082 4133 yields 0.91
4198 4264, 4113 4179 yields 0.93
